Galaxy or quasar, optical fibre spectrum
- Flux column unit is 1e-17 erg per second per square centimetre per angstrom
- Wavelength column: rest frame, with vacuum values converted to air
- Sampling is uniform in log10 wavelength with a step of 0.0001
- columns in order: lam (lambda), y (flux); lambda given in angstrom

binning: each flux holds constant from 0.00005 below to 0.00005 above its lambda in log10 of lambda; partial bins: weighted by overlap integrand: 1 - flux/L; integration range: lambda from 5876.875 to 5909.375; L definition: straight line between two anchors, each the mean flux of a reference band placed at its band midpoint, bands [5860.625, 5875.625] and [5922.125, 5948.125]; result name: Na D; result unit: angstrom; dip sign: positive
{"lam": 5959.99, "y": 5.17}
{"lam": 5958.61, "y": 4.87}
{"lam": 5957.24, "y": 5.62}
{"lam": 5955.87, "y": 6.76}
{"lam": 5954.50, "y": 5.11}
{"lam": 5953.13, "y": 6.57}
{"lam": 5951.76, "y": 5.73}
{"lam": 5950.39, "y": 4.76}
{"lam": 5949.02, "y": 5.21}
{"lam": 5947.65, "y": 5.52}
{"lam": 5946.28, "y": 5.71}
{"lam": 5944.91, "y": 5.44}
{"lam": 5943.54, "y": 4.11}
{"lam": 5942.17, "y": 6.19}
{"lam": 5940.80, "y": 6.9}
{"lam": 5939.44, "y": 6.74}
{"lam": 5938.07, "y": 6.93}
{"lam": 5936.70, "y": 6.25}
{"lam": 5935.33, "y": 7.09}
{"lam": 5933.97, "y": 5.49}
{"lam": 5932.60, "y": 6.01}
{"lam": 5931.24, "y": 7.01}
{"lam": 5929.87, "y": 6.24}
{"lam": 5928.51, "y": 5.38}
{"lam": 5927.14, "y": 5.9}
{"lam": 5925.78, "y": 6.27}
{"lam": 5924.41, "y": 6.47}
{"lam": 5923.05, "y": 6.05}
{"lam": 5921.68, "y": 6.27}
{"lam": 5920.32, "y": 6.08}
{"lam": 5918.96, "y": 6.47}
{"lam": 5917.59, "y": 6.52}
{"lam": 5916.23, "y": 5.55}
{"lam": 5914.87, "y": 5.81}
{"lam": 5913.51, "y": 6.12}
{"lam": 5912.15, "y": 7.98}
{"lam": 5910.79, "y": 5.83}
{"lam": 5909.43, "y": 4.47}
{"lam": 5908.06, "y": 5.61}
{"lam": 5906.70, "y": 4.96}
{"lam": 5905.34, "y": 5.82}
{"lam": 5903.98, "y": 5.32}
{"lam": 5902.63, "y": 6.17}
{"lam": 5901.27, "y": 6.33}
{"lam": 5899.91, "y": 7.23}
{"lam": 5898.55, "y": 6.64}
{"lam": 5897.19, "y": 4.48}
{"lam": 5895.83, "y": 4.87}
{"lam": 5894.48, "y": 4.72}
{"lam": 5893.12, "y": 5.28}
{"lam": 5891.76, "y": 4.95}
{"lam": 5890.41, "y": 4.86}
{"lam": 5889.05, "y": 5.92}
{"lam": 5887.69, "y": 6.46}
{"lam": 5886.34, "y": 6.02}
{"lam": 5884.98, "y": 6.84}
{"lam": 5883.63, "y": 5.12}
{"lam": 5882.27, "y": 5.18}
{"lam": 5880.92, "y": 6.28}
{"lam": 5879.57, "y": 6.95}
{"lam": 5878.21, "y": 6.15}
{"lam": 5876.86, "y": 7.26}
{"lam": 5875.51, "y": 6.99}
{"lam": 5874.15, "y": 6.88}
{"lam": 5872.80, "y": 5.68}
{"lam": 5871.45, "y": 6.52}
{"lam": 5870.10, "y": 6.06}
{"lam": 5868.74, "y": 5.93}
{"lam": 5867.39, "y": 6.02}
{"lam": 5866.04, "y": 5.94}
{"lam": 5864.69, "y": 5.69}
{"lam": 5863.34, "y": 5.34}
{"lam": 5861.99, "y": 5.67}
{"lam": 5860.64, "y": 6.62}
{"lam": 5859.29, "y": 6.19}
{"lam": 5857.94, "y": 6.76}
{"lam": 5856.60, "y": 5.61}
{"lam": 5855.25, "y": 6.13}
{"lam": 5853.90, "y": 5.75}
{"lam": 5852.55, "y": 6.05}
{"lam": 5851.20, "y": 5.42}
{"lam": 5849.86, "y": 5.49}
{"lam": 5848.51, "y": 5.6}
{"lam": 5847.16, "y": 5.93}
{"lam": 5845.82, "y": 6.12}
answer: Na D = 1.69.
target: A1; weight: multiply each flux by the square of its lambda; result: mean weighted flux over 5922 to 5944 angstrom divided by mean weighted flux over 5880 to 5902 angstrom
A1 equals 1.10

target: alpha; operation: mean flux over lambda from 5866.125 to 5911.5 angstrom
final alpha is 5.87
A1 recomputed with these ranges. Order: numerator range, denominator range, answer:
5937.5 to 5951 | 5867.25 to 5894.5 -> 0.97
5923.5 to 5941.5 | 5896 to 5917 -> 1.09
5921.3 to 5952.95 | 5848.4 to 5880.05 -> 1.00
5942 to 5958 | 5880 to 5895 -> 1.00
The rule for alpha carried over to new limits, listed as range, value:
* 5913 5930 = 6.08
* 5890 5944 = 5.95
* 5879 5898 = 5.57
